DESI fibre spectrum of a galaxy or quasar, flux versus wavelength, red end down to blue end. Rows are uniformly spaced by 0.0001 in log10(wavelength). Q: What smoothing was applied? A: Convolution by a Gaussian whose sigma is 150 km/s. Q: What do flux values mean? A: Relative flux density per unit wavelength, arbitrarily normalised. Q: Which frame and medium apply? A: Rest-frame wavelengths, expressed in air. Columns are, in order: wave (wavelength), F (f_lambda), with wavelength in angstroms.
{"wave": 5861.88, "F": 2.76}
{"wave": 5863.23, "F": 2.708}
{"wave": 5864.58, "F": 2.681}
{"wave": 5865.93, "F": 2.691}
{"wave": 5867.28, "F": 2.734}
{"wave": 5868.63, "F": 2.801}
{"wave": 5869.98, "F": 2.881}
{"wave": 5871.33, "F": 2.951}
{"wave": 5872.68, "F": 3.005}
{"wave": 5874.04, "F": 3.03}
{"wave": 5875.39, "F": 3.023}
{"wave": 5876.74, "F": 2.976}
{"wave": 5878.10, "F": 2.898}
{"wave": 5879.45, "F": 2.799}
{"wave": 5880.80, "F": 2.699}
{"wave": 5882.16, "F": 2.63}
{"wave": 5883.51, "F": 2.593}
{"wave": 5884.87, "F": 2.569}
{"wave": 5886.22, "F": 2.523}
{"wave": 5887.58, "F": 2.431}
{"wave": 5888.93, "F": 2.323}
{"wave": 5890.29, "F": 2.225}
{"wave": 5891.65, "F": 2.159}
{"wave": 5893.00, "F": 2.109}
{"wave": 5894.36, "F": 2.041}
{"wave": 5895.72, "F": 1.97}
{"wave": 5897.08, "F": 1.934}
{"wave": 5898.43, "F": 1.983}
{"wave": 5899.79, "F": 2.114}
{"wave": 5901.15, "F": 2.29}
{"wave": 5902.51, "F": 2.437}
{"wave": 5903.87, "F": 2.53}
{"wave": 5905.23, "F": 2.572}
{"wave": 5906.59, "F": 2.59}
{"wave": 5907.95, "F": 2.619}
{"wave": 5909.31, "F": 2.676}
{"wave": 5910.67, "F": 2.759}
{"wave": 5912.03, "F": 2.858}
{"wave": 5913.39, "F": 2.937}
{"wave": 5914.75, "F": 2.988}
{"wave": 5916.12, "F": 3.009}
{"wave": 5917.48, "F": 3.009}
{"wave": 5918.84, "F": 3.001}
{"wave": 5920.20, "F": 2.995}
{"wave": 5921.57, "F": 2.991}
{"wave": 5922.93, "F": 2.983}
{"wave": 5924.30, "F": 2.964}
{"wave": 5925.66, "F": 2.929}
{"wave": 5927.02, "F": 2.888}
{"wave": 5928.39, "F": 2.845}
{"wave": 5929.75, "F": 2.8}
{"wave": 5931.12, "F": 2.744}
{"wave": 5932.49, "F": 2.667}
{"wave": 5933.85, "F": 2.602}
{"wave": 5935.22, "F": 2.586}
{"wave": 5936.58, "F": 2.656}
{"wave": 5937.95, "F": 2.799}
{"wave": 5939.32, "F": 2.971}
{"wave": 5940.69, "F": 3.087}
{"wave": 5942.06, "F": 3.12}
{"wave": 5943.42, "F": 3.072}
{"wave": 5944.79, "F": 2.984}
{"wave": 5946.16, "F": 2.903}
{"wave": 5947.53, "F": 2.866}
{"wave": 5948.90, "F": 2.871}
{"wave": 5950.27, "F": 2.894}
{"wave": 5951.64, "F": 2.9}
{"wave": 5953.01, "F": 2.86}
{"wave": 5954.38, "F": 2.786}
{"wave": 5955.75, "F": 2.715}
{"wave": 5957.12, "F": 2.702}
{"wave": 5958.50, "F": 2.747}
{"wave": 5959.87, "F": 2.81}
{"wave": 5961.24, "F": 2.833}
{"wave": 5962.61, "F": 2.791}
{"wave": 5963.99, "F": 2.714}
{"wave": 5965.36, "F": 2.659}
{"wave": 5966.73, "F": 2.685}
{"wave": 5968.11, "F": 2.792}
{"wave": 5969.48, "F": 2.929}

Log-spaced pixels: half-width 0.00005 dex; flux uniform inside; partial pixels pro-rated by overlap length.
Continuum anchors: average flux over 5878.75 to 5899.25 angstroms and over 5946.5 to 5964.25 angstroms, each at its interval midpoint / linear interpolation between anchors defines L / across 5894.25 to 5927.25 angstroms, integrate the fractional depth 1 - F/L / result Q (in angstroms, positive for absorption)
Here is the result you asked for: -2.0 angstroms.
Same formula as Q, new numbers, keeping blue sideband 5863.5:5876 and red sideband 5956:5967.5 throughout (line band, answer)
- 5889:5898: 2.4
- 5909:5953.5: -1.7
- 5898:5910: 1.6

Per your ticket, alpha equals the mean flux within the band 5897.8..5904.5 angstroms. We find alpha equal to 2.27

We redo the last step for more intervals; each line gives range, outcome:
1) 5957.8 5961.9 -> 2.79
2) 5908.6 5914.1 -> 2.81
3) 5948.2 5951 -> 2.88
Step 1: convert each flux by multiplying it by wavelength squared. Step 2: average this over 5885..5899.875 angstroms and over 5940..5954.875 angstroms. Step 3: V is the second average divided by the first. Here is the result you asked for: 1.37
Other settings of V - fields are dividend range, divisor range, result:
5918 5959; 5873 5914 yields 1.16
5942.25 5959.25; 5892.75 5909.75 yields 1.27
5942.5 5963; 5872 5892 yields 1.10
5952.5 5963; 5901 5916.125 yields 1.05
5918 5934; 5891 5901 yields 1.41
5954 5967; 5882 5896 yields 1.21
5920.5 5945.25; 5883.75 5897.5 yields 1.30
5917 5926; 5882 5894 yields 1.27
